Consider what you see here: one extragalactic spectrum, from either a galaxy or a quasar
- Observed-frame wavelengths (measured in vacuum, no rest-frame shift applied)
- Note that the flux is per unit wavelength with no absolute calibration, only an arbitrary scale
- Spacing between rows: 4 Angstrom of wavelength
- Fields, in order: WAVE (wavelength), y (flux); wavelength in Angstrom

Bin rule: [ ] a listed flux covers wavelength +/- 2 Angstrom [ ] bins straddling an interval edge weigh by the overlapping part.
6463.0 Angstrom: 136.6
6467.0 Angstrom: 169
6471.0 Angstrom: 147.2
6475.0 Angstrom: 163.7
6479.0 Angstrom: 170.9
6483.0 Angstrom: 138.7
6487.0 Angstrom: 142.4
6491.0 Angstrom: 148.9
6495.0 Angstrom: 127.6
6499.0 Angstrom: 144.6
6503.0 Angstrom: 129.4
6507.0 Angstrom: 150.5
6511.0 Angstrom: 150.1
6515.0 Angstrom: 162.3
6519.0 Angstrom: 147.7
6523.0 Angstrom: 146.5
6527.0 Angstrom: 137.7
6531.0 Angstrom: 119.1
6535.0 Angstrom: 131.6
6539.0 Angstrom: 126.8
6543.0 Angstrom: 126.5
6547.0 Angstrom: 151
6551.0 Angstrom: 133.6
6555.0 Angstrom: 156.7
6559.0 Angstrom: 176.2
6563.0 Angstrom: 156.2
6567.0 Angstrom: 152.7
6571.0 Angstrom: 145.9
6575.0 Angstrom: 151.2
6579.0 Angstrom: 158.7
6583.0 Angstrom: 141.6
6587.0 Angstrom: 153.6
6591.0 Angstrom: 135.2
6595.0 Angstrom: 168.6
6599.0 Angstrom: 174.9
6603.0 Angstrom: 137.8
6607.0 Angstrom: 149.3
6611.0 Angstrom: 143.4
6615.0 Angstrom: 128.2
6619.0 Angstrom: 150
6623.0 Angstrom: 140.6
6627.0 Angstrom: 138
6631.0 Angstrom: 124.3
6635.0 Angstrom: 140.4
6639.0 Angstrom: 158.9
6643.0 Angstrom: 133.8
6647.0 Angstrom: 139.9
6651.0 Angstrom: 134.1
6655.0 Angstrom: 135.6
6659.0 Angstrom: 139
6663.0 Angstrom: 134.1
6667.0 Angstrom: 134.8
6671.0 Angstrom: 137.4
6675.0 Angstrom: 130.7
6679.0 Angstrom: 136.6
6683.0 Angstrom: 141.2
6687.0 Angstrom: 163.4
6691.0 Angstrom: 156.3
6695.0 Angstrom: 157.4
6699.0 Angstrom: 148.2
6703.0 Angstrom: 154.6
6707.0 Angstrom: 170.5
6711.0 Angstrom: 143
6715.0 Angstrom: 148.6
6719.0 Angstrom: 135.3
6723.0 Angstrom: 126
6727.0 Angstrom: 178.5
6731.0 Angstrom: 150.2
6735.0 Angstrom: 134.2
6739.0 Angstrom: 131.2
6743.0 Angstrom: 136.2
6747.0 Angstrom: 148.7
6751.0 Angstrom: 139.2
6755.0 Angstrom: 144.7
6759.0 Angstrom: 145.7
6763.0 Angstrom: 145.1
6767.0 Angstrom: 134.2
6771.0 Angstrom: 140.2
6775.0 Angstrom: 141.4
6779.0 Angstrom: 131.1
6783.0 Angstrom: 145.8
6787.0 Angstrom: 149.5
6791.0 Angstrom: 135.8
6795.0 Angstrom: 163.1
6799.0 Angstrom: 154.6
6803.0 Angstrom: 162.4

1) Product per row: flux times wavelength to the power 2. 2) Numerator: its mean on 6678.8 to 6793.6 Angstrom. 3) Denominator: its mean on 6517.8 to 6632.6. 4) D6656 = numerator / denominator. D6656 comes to 1.1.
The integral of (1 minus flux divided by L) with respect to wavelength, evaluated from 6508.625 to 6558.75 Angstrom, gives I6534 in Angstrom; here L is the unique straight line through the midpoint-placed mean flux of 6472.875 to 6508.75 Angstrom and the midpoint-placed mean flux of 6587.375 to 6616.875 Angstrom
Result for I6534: 1.7 Angstrom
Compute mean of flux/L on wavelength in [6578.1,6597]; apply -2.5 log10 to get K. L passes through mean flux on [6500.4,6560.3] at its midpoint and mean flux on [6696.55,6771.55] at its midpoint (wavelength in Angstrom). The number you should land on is -0.06 mag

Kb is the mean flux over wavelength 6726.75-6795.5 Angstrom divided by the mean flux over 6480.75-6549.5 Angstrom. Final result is 1.02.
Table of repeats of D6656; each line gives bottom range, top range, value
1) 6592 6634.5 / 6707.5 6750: 1.03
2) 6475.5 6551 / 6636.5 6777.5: 1.07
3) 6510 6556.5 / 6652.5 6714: 1.08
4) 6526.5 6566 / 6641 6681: 0.99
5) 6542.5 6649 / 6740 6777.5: 1.01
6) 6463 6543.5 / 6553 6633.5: 1.06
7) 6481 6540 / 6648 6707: 1.08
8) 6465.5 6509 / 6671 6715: 1.07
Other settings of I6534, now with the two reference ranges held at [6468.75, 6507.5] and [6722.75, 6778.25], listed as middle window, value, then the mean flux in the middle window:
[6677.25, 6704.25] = -1.4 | 151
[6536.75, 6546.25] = 1.0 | 130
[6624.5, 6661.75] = 1.6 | 138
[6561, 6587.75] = -1.1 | 151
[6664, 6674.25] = 0.6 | 135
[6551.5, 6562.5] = -1.1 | 161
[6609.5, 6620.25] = 0.4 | 140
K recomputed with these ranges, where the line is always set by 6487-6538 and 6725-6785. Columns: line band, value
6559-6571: -0.110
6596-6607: -0.105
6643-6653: 0.046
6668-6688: 0.016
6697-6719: -0.064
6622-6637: 0.051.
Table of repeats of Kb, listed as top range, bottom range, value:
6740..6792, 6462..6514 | 0.95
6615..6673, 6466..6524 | 0.93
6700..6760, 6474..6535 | 1.01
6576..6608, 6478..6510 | 1.06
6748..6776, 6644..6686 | 1.04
